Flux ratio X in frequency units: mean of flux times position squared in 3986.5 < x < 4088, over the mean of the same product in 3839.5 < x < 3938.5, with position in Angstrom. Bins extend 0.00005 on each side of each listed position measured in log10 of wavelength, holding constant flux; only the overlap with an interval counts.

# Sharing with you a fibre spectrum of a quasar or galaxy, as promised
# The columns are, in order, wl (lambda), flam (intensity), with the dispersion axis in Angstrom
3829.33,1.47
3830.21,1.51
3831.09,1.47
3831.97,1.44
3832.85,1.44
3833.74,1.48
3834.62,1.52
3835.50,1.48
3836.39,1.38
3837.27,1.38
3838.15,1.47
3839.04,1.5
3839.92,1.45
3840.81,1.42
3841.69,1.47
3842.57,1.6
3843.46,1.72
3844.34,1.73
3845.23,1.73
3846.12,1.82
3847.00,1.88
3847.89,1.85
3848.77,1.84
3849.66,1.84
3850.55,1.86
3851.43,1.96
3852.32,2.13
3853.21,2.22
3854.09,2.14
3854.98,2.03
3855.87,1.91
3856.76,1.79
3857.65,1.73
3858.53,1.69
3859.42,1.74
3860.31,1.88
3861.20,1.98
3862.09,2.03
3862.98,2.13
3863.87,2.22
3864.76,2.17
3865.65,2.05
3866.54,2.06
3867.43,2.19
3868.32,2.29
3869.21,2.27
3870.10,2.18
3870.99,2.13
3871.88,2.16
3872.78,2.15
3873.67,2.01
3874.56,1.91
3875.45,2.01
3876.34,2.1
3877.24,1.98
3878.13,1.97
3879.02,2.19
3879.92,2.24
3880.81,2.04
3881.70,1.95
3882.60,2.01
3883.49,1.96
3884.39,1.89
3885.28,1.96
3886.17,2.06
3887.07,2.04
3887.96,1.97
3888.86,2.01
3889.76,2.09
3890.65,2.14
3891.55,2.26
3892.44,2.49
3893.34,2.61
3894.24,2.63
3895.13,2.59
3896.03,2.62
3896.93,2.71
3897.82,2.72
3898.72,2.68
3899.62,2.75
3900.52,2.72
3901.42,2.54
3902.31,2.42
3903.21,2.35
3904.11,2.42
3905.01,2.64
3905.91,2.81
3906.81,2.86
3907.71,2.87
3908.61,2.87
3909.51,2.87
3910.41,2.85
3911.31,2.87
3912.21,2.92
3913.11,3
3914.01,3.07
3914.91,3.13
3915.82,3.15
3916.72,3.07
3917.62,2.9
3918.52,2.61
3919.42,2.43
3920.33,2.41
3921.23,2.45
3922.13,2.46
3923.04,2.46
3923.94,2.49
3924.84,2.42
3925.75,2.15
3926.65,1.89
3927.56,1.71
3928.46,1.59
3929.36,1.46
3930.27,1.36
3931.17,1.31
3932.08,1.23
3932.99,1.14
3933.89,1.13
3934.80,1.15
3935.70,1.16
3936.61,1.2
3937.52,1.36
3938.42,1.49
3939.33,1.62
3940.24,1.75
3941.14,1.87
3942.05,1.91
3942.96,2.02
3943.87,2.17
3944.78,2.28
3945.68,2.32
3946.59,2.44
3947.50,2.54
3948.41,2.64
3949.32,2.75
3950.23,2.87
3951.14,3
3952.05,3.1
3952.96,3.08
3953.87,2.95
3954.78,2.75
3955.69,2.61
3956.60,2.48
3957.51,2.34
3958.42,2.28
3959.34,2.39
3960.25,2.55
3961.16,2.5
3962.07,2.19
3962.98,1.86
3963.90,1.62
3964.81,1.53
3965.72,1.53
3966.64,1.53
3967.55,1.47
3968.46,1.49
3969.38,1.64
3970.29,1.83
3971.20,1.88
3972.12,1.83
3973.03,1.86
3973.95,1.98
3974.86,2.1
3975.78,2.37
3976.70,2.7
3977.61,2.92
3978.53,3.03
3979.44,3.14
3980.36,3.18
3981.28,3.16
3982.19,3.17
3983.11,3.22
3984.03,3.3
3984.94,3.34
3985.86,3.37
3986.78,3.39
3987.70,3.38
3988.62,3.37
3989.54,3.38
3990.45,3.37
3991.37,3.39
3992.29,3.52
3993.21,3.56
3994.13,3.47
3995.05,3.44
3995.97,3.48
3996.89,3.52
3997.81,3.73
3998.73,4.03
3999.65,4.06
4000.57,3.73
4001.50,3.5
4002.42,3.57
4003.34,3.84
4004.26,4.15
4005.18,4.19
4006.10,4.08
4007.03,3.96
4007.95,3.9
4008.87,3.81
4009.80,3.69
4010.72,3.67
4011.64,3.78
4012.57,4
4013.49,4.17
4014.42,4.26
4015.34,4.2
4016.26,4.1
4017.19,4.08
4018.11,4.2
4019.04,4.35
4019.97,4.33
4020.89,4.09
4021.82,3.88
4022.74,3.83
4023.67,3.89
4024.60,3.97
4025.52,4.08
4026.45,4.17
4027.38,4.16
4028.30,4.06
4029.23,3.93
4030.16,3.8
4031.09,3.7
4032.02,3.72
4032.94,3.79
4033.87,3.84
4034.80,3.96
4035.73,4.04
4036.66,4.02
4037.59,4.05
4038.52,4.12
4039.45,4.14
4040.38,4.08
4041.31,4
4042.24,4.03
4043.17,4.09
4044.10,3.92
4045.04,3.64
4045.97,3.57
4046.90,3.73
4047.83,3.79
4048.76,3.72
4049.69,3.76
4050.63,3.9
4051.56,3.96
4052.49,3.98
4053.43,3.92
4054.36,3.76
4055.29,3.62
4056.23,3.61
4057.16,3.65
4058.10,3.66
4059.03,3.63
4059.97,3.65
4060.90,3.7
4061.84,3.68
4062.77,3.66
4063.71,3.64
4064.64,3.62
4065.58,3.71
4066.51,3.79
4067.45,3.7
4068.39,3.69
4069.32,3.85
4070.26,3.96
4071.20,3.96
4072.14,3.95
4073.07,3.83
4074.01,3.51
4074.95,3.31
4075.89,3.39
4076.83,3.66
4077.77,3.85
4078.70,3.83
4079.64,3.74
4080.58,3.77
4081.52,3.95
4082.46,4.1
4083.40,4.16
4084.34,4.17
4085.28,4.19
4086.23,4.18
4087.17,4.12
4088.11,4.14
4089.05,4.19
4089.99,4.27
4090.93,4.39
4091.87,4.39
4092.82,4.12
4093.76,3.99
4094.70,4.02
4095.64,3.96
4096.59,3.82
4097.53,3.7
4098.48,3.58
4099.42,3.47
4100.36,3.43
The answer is 1.93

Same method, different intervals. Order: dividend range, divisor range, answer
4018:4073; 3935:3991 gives 1.68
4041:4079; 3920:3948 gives 2.18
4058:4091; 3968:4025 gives 1.17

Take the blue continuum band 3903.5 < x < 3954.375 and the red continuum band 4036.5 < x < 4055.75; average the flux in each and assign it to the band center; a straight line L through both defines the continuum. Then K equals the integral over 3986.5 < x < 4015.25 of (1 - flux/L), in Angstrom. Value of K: -3.95 Angstrom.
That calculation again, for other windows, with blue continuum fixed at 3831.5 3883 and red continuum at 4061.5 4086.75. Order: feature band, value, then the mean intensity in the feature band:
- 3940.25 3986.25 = 6.7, 2.41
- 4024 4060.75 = -3.7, 3.88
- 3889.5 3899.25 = -1.3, 2.51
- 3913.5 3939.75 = 5.0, 2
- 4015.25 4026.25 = -2.5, 4.08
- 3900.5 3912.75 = -2.1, 2.72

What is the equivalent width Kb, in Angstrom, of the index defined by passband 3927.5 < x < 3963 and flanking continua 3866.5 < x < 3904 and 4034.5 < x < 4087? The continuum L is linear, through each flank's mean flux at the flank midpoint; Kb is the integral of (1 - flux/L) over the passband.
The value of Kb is 9.3 Angstrom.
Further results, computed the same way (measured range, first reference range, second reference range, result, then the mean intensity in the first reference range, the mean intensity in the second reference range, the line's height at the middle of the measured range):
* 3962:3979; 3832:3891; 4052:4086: 5.5 Angstrom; 1.9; 3.78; 2.89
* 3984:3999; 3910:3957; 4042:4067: -2.5 Angstrom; 2.25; 3.75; 2.97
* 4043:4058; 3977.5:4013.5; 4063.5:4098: 0.0 Angstrom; 3.57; 3.91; 3.79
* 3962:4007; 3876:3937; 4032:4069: 2.9 Angstrom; 2.28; 3.82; 3.11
